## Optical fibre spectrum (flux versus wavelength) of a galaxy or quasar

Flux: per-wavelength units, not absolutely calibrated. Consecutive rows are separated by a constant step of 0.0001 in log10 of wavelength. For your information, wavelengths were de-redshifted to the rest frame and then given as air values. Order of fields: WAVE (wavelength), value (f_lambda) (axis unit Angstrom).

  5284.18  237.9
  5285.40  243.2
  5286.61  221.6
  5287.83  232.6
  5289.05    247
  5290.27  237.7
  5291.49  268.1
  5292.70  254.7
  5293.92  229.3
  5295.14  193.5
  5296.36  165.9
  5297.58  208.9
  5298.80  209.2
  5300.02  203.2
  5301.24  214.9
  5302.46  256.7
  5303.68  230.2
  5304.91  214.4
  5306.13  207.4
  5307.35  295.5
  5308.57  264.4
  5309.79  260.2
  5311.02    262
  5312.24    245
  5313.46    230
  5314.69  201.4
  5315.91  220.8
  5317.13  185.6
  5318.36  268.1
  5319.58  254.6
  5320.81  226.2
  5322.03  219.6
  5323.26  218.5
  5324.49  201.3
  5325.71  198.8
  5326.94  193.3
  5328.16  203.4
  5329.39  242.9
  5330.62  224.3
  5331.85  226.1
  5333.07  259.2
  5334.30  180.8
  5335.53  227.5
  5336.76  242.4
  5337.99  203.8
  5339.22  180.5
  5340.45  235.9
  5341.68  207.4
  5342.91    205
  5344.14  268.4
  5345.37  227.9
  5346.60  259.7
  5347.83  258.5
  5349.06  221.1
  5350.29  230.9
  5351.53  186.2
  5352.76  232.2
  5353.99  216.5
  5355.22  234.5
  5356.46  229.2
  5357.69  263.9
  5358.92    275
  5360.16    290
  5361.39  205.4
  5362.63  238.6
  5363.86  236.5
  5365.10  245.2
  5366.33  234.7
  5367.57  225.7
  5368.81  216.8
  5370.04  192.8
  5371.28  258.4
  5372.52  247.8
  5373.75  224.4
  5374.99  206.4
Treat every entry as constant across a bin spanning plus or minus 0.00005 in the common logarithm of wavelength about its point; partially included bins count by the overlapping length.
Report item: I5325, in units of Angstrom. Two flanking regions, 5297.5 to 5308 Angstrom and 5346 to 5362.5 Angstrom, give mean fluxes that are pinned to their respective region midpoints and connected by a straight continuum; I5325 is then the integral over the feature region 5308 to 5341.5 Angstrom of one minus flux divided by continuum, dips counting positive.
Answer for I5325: 1.1 Angstrom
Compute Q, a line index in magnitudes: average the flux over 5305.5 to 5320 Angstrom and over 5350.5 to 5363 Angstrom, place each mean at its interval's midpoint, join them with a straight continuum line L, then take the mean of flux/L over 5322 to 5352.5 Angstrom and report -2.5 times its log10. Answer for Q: 0.08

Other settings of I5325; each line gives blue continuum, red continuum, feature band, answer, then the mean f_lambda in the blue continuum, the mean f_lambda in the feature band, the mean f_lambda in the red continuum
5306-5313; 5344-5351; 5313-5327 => 1.9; 259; 219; 242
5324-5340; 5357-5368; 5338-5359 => 0.2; 215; 230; 246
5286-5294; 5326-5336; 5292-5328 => 0.9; 243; 225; 219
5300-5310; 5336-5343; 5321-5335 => 0.4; 240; 216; 213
